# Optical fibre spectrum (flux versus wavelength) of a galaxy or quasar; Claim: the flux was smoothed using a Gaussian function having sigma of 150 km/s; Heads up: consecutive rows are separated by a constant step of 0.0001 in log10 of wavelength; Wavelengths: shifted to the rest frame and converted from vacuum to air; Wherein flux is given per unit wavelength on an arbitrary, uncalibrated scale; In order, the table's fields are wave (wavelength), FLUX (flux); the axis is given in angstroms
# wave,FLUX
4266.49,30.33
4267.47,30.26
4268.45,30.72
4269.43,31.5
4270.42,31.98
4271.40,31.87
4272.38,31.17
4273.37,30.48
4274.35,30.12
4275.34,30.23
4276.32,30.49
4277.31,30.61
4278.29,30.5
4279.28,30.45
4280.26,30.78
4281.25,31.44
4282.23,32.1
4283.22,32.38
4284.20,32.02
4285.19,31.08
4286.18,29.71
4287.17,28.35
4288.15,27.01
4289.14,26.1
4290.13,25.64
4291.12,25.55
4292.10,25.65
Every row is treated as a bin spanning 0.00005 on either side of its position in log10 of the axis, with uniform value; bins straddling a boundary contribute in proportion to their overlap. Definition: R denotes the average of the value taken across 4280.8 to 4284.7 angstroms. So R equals 32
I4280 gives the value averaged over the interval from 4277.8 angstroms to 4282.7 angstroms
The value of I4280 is 31.1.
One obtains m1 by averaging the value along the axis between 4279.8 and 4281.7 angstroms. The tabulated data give 31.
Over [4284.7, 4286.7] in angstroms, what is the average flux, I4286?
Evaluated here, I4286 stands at 30.3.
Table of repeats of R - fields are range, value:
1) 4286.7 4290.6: 26.8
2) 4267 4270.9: 31.1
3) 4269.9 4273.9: 31.3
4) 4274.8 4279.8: 30.5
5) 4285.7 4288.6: 28.4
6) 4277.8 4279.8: 30.5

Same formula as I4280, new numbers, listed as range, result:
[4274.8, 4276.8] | 30.3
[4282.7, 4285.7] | 31.8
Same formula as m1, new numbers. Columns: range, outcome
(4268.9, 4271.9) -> 31.8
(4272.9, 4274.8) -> 30.4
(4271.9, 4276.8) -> 30.5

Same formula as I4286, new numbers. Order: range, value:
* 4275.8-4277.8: 30.6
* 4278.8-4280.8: 30.7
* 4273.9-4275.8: 30.1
